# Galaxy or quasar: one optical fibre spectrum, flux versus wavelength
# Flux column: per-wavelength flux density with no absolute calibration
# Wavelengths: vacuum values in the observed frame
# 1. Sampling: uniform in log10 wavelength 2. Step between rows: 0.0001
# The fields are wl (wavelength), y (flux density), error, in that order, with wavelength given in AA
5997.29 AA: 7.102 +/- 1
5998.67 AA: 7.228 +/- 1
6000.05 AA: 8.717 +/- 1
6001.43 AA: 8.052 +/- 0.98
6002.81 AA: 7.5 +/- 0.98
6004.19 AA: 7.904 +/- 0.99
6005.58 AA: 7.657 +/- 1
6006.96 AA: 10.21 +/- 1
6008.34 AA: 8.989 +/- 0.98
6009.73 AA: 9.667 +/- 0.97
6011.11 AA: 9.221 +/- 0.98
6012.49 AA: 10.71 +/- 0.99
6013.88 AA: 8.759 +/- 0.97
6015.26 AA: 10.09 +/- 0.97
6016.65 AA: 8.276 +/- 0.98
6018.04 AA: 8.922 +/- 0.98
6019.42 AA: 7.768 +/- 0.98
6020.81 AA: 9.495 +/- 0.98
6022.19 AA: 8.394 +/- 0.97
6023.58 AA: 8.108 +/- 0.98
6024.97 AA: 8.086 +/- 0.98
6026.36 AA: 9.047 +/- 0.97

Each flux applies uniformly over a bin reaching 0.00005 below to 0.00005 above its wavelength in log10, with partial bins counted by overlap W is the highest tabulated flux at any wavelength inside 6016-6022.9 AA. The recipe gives 9.495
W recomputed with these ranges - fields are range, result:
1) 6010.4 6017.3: 10.71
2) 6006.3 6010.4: 10.21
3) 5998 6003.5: 8.717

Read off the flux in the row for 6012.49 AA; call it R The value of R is 10.71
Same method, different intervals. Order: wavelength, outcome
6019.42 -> 7.768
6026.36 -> 9.047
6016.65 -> 8.276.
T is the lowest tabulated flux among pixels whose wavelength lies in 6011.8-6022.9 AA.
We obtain 7.768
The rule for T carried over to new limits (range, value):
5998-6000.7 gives 7.228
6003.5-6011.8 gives 7.657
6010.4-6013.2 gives 9.221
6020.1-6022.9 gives 8.394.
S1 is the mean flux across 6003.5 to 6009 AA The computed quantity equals 8.69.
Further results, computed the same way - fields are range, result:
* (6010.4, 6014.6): 9.59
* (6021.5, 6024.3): 8.24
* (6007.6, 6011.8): 9.31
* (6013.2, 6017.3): 9.05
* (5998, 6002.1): 8.01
